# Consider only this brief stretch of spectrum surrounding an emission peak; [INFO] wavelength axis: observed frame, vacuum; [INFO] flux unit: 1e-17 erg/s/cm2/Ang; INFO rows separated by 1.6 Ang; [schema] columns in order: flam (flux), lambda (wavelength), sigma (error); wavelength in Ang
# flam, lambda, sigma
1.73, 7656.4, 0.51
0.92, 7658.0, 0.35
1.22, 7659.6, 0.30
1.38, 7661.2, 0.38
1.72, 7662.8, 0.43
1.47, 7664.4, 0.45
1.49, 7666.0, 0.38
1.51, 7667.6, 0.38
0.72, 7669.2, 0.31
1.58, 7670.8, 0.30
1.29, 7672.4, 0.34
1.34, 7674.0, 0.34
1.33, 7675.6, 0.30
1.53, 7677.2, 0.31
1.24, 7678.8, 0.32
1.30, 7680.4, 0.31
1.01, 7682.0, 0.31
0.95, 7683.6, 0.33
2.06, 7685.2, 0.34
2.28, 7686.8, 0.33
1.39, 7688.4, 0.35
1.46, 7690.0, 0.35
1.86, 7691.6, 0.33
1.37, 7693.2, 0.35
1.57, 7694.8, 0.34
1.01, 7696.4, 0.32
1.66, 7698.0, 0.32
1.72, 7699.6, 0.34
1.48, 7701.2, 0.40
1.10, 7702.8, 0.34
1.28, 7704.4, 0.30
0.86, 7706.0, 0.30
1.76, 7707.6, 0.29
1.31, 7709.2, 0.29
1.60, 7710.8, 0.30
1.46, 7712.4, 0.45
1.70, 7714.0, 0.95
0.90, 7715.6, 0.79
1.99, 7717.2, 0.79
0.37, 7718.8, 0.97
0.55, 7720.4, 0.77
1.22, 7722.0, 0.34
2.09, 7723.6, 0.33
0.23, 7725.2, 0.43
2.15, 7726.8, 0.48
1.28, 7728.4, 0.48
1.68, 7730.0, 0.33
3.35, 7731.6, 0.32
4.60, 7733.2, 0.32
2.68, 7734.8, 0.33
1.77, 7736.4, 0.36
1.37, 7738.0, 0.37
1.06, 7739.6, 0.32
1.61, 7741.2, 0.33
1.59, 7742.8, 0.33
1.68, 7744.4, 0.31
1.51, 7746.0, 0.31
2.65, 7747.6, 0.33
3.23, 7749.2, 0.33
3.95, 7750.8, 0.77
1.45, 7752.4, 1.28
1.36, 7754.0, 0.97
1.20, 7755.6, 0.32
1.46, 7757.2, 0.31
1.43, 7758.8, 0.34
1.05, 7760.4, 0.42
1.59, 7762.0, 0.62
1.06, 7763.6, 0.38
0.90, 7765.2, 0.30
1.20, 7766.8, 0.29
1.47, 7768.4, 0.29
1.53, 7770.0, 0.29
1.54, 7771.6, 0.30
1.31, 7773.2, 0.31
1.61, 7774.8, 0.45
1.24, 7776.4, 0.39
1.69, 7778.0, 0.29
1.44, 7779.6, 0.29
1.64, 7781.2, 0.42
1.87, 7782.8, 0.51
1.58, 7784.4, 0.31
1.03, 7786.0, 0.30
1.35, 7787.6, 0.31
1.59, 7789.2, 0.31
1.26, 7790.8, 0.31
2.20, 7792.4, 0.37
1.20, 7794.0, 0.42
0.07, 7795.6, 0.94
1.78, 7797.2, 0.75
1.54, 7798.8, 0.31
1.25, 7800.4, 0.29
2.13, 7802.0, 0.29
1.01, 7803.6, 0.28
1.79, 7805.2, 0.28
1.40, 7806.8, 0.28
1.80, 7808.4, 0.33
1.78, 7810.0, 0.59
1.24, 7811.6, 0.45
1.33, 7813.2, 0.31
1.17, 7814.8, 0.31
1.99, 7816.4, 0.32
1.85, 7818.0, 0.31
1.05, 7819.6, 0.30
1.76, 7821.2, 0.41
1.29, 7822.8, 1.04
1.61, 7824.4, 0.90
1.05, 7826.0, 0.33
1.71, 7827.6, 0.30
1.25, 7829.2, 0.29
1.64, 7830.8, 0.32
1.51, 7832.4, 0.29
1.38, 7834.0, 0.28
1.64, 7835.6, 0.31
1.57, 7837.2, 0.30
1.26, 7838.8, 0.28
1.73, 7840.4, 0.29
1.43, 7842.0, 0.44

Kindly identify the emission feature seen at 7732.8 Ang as [S II] 6716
